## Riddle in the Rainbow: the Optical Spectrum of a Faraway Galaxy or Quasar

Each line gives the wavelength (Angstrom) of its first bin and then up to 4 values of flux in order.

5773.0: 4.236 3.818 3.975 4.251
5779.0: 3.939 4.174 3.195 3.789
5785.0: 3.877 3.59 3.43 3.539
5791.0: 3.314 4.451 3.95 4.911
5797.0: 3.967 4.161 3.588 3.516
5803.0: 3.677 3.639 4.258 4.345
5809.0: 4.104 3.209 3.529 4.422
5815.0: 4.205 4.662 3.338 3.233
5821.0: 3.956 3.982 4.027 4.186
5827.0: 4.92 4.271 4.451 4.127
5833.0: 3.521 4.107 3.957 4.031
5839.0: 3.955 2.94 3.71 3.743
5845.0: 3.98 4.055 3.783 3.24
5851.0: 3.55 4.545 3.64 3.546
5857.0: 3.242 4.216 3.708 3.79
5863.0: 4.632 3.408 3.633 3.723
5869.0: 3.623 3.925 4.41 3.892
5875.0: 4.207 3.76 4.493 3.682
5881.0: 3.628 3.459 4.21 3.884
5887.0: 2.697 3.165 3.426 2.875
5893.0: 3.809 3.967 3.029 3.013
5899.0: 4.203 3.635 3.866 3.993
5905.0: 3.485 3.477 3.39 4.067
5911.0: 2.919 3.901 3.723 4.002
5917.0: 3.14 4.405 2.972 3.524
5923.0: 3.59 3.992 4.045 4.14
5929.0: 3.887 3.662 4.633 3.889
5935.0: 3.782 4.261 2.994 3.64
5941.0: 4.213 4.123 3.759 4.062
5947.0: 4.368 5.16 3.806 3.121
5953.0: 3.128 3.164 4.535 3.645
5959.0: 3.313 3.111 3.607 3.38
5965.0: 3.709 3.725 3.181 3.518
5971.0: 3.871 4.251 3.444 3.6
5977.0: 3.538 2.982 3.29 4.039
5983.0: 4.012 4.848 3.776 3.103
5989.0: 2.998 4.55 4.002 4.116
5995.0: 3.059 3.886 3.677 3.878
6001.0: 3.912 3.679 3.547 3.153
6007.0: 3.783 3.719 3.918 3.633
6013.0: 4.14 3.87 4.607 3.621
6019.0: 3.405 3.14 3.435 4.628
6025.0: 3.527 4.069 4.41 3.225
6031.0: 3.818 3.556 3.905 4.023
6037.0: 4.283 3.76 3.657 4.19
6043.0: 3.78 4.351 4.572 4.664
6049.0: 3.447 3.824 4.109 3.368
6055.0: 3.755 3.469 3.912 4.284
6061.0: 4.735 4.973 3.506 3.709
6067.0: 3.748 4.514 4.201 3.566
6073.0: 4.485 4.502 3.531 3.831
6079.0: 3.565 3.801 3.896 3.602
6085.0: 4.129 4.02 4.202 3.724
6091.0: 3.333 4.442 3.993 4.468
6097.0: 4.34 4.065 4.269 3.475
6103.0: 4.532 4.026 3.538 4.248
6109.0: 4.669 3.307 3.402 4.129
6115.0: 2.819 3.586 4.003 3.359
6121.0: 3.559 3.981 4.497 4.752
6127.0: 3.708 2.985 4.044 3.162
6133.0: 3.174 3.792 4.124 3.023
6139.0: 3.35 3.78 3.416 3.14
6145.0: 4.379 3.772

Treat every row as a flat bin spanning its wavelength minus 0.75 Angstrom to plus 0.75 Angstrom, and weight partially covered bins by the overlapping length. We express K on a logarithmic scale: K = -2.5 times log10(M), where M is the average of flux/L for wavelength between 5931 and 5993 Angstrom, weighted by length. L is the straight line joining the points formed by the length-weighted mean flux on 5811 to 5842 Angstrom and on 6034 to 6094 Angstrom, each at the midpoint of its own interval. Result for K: 0.06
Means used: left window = 3.98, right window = 3.99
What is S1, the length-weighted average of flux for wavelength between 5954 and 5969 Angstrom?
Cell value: 3.54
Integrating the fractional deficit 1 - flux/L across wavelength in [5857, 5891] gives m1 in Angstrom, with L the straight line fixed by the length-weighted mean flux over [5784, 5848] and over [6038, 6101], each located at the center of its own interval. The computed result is 1.4 Angstrom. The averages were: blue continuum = 3.92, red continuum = 4.01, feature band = 3.78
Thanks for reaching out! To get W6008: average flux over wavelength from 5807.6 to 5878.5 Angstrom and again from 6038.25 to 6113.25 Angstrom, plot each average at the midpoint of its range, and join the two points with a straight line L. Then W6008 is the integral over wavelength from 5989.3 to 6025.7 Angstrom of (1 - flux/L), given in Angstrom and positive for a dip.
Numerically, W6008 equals 1.7 Angstrom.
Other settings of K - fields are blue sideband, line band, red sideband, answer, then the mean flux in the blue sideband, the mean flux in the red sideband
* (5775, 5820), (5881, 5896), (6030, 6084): 0.13 mag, 3.88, 3.97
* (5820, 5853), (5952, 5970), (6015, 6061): 0.12 mag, 3.95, 3.91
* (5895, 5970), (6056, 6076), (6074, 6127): -0.06 mag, 3.72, 3.93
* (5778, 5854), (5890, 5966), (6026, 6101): 0.06 mag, 3.9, 3.99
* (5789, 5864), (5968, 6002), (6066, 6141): 0.04 mag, 3.92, 3.86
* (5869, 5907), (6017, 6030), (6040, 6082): 0.06 mag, 3.69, 4.01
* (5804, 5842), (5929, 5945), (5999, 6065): 0.01 mag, 3.97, 3.89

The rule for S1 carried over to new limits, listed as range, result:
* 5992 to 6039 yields 3.79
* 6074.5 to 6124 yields 3.89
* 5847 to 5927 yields 3.7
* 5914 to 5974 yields 3.77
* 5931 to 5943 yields 3.93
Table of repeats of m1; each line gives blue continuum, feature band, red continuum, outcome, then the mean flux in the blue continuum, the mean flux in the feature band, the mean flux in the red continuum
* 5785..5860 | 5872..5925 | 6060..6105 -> 3.81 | 3.89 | 3.65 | 4.04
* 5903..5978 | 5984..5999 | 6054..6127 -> 0.10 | 3.73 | 3.79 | 3.96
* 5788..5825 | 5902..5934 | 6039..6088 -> 1.53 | 3.91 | 3.76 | 3.99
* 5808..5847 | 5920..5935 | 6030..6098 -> 0.35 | 3.95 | 3.87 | 3.99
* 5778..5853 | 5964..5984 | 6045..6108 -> 1.65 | 3.9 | 3.64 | 4.01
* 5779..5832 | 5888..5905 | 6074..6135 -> 1.61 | 3.94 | 3.55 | 3.86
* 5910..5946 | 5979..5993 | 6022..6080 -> 0.18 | 3.8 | 3.84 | 3.98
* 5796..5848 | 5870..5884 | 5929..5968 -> -0.31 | 3.94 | 3.95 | 3.78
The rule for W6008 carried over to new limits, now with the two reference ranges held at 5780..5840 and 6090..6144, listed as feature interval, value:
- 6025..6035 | 0.1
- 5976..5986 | 0.2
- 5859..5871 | 0.3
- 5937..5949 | -0.5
